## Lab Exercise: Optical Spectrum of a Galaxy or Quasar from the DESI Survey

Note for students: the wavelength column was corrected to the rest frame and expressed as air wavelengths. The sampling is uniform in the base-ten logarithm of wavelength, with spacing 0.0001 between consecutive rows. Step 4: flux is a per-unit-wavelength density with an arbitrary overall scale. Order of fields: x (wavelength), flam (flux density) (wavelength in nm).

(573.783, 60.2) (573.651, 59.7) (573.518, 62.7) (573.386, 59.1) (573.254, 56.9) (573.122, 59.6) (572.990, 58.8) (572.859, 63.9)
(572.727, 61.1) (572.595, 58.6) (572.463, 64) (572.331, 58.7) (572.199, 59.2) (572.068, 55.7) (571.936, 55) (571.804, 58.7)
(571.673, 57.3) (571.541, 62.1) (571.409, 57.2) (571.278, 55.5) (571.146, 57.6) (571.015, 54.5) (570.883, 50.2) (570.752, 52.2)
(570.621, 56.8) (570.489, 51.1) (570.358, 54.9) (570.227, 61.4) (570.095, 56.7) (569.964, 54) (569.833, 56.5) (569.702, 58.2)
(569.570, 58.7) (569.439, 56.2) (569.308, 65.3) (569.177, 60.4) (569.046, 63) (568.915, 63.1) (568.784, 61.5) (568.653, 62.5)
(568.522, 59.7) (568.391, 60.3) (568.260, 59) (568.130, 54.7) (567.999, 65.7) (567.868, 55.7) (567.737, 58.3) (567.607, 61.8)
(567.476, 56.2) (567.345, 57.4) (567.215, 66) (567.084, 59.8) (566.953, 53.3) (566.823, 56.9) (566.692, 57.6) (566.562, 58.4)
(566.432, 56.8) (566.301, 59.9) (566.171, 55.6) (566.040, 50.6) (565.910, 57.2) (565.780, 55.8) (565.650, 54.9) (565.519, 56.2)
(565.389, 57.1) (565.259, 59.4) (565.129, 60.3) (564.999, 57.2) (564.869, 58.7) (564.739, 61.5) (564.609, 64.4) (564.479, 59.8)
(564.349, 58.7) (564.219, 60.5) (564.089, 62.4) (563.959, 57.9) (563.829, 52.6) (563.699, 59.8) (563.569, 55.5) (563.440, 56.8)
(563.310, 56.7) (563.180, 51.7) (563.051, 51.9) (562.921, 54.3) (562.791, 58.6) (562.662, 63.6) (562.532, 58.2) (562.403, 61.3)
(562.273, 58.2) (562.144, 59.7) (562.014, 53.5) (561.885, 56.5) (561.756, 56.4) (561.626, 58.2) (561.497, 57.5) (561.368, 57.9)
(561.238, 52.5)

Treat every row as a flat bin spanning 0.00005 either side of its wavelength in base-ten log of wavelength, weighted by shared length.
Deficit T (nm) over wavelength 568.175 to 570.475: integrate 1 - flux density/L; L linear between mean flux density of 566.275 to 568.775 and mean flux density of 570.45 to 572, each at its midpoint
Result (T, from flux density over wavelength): -0.07 nm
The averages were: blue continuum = 59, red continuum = 55.8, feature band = 59.3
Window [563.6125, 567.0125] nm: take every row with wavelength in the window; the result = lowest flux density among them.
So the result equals 50.6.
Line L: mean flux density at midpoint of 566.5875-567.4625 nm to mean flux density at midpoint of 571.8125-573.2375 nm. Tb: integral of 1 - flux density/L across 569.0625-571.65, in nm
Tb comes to 0.09 nm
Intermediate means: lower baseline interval 58.4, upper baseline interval 59.3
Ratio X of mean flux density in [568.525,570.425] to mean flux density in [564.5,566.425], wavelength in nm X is 1.0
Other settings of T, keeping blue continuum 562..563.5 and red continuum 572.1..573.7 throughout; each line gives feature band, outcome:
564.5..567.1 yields 0.020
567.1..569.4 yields -0.071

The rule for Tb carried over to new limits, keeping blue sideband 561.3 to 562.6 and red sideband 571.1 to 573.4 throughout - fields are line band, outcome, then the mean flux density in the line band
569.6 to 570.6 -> 0.04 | 56.2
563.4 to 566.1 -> 0.00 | 58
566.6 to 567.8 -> -0.01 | 58.6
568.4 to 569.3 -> -0.05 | 61.8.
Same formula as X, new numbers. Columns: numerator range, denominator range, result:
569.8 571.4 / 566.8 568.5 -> 0.94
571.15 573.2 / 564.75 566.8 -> 1.03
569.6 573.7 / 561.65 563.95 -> 1.01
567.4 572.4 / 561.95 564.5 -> 1.01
